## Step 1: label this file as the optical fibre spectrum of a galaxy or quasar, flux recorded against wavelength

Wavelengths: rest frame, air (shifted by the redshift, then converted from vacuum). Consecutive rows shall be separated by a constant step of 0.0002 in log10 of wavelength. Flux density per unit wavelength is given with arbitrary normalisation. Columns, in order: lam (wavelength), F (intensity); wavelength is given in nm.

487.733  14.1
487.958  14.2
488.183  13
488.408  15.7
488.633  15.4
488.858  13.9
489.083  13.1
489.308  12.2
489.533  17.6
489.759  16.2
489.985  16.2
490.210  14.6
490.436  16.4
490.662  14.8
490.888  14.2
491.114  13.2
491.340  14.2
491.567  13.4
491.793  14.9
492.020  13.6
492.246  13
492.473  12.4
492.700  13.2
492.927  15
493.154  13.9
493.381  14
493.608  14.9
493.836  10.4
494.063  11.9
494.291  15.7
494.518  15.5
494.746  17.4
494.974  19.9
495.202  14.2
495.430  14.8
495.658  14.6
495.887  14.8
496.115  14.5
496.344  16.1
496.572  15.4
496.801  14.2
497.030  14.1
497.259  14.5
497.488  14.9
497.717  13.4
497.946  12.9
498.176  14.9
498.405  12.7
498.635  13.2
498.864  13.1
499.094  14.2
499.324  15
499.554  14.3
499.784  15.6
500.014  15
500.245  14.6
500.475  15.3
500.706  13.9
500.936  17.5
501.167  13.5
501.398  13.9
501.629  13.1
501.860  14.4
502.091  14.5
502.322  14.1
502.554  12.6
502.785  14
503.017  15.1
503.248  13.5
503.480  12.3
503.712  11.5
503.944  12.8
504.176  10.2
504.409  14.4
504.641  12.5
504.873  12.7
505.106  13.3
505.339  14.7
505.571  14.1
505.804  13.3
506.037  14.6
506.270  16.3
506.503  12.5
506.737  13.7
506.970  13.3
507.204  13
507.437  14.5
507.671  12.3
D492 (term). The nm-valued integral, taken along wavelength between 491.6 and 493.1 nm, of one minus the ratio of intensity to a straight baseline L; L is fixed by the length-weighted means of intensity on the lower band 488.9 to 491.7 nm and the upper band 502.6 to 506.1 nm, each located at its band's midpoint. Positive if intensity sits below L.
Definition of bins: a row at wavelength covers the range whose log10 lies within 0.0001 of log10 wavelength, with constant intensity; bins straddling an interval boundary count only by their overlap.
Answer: 0.080 nm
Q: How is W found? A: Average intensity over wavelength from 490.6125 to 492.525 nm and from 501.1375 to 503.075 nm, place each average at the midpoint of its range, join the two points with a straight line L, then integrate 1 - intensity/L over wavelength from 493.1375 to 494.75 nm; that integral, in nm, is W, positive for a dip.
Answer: -0.03 nm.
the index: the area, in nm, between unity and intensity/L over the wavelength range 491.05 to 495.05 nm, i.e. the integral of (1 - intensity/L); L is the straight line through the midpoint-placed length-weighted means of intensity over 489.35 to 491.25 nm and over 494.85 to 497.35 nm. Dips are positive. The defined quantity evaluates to 0.269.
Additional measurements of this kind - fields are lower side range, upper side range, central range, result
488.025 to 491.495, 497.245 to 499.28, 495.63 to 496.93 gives -0.090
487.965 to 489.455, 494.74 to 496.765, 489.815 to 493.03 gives 0.076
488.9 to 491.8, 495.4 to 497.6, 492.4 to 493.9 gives 0.122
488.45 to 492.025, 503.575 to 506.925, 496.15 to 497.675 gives -0.076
